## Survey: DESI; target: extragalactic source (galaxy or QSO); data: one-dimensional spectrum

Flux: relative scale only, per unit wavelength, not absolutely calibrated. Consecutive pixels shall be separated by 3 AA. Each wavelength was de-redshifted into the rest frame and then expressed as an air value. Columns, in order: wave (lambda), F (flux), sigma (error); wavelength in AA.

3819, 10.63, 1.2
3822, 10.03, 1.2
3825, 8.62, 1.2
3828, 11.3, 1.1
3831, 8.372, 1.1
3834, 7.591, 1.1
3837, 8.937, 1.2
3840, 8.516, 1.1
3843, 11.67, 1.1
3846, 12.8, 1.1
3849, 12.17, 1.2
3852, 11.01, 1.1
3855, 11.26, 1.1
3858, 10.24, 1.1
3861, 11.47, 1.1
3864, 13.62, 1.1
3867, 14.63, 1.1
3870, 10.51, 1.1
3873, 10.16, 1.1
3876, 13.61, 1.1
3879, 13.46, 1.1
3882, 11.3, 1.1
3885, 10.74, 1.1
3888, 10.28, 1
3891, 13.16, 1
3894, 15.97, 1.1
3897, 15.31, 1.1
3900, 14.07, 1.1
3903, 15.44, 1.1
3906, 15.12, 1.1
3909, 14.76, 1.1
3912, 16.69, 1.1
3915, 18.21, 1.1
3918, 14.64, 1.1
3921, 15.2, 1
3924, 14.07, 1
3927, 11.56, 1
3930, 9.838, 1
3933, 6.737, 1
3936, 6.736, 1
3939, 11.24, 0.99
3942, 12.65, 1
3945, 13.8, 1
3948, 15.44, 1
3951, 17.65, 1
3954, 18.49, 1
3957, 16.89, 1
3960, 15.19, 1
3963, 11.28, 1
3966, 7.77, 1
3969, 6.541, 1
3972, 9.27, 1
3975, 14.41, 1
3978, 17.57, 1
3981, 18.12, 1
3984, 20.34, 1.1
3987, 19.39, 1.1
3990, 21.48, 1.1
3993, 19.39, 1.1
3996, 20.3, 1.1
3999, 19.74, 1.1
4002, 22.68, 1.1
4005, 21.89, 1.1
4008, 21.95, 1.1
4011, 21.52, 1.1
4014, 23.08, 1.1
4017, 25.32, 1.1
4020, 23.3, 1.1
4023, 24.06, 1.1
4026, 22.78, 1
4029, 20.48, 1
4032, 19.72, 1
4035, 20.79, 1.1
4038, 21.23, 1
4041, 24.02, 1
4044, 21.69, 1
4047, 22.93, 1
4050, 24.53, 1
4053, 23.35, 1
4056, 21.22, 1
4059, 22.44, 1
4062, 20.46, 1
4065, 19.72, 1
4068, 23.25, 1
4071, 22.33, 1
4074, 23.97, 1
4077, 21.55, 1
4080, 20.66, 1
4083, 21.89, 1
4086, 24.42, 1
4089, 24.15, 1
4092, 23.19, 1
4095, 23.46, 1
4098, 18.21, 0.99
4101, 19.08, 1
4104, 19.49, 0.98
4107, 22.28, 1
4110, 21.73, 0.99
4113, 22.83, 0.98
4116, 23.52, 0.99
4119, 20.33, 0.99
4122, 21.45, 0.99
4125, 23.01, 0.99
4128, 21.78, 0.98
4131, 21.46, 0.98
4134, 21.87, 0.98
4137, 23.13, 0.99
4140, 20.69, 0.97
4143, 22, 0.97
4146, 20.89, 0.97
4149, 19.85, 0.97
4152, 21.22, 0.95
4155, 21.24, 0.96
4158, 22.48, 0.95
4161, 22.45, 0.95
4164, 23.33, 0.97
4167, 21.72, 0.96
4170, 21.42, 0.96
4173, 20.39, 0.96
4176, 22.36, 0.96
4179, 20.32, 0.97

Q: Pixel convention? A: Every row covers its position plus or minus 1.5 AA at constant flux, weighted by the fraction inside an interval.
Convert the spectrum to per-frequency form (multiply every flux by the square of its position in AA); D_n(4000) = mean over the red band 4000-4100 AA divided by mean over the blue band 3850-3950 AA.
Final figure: 1.9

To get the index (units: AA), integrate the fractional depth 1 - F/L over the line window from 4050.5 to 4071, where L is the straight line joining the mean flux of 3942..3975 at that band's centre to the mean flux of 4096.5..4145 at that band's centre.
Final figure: -3.93 AA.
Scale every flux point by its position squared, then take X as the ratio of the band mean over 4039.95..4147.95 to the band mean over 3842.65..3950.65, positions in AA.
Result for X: 1.89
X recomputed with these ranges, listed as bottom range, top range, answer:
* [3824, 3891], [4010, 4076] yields 2.22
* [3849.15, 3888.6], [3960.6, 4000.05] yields 1.42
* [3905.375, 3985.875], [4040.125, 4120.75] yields 1.72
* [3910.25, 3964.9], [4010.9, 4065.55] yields 1.72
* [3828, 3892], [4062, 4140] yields 2.20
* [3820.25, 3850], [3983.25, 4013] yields 2.28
